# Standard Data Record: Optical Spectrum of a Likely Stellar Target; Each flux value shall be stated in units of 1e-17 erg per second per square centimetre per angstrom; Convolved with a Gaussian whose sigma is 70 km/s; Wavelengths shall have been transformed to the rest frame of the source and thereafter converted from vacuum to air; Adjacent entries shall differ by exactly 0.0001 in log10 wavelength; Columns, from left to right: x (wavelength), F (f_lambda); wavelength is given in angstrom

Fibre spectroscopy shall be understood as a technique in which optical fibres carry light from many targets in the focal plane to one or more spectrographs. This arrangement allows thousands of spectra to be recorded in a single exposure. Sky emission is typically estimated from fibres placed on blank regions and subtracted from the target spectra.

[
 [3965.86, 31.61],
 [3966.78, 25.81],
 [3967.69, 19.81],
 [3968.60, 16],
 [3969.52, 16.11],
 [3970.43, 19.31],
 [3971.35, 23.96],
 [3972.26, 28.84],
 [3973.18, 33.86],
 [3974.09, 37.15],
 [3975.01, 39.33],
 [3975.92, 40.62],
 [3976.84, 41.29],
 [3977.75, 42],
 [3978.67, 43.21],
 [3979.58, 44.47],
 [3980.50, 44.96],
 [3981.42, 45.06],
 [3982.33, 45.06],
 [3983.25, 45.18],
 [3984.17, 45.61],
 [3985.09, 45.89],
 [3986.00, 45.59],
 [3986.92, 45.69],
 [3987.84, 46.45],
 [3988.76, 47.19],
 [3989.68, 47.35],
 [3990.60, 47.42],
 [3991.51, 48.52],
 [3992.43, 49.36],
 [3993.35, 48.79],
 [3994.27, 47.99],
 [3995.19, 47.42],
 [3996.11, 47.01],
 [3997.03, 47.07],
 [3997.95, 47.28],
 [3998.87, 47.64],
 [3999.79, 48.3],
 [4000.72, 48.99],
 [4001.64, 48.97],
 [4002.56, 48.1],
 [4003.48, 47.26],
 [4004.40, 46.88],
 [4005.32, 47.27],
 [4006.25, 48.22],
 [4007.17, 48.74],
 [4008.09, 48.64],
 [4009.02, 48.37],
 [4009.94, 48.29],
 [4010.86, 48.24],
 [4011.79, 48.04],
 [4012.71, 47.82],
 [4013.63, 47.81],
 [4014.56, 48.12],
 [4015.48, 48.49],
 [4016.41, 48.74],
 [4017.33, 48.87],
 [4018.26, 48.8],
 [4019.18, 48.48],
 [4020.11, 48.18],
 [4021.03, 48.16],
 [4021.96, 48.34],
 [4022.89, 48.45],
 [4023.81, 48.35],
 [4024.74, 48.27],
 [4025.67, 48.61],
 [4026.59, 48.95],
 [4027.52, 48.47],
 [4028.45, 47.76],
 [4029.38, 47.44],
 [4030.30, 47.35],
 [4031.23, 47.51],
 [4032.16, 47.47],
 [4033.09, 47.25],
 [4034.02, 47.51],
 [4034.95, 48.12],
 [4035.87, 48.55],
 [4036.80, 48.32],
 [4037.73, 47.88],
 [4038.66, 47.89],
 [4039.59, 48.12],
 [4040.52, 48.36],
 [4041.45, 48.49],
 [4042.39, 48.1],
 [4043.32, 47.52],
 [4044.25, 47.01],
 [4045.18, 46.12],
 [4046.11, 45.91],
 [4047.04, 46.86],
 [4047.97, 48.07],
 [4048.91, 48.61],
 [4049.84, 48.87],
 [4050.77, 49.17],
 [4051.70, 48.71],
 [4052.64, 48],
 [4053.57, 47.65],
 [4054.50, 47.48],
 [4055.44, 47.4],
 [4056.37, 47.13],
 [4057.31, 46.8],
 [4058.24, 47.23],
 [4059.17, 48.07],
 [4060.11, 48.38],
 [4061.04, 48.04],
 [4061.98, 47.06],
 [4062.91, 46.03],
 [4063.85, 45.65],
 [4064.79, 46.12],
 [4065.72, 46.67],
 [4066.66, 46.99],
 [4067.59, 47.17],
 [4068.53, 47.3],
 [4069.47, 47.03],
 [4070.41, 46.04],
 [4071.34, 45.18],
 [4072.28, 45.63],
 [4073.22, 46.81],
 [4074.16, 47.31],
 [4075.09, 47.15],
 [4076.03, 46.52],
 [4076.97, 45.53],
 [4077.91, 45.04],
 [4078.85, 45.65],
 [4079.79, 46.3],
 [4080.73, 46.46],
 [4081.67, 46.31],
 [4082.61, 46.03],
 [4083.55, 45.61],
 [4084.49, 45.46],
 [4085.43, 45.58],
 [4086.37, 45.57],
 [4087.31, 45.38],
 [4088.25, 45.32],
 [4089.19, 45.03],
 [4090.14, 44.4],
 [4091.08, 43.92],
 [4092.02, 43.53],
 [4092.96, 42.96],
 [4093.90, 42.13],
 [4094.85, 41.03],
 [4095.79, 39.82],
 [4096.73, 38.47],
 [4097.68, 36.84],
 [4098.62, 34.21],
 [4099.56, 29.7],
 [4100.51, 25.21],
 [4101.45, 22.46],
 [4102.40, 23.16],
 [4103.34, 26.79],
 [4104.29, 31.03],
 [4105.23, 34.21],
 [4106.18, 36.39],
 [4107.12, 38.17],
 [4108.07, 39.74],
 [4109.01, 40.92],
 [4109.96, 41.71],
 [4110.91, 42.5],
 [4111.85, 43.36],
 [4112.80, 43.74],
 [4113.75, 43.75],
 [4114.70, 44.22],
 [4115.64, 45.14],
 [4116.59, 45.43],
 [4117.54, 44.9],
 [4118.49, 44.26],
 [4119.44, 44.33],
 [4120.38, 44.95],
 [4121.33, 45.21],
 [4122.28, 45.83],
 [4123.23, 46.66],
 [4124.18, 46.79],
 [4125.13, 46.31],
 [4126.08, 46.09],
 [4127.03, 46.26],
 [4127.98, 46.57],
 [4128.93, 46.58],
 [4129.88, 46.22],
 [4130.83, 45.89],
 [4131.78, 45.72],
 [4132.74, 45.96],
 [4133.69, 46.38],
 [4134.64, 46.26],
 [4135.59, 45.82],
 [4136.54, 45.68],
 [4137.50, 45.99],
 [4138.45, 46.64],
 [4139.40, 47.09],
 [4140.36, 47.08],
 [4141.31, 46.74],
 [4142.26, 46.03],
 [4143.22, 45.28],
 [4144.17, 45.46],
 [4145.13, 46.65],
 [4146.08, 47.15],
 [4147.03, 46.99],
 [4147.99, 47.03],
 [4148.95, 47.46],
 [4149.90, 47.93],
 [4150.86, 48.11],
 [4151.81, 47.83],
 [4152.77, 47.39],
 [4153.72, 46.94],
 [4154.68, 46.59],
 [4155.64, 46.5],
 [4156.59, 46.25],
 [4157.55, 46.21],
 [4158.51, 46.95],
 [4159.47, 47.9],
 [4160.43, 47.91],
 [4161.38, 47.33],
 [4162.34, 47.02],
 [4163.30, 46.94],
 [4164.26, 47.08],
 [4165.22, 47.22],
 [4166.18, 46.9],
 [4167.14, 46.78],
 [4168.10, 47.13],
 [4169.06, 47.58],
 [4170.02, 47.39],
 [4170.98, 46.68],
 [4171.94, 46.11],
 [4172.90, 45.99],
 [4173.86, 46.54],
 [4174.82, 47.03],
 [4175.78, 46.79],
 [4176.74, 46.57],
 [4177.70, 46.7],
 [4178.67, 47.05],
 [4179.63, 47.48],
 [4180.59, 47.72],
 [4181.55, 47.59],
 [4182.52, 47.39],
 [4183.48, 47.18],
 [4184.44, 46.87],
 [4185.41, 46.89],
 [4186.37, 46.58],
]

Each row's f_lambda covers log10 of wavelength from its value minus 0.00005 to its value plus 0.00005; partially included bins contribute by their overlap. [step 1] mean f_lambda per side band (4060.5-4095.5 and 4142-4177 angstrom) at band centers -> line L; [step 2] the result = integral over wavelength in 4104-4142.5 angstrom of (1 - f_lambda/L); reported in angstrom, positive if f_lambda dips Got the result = 1.7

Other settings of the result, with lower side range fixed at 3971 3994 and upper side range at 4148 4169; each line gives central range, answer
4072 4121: 4.6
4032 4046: -1.1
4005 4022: -1.8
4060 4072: -0.4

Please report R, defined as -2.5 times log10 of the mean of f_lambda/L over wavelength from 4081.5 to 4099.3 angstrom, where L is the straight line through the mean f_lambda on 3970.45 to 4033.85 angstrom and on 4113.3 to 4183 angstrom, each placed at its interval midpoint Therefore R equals 0.08 mag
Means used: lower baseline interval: 46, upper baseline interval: 46.5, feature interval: 42.8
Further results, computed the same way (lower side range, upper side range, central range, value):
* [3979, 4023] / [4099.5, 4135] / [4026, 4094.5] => -0.057 mag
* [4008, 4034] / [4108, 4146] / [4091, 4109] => 0.292 mag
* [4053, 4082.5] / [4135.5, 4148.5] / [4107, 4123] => 0.071 mag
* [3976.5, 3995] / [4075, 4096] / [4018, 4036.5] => -0.061 mag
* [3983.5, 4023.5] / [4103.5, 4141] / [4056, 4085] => -0.021 mag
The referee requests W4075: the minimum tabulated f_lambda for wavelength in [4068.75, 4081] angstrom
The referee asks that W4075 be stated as 45.04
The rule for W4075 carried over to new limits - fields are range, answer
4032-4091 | 44.4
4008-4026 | 47.81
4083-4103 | 22.46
